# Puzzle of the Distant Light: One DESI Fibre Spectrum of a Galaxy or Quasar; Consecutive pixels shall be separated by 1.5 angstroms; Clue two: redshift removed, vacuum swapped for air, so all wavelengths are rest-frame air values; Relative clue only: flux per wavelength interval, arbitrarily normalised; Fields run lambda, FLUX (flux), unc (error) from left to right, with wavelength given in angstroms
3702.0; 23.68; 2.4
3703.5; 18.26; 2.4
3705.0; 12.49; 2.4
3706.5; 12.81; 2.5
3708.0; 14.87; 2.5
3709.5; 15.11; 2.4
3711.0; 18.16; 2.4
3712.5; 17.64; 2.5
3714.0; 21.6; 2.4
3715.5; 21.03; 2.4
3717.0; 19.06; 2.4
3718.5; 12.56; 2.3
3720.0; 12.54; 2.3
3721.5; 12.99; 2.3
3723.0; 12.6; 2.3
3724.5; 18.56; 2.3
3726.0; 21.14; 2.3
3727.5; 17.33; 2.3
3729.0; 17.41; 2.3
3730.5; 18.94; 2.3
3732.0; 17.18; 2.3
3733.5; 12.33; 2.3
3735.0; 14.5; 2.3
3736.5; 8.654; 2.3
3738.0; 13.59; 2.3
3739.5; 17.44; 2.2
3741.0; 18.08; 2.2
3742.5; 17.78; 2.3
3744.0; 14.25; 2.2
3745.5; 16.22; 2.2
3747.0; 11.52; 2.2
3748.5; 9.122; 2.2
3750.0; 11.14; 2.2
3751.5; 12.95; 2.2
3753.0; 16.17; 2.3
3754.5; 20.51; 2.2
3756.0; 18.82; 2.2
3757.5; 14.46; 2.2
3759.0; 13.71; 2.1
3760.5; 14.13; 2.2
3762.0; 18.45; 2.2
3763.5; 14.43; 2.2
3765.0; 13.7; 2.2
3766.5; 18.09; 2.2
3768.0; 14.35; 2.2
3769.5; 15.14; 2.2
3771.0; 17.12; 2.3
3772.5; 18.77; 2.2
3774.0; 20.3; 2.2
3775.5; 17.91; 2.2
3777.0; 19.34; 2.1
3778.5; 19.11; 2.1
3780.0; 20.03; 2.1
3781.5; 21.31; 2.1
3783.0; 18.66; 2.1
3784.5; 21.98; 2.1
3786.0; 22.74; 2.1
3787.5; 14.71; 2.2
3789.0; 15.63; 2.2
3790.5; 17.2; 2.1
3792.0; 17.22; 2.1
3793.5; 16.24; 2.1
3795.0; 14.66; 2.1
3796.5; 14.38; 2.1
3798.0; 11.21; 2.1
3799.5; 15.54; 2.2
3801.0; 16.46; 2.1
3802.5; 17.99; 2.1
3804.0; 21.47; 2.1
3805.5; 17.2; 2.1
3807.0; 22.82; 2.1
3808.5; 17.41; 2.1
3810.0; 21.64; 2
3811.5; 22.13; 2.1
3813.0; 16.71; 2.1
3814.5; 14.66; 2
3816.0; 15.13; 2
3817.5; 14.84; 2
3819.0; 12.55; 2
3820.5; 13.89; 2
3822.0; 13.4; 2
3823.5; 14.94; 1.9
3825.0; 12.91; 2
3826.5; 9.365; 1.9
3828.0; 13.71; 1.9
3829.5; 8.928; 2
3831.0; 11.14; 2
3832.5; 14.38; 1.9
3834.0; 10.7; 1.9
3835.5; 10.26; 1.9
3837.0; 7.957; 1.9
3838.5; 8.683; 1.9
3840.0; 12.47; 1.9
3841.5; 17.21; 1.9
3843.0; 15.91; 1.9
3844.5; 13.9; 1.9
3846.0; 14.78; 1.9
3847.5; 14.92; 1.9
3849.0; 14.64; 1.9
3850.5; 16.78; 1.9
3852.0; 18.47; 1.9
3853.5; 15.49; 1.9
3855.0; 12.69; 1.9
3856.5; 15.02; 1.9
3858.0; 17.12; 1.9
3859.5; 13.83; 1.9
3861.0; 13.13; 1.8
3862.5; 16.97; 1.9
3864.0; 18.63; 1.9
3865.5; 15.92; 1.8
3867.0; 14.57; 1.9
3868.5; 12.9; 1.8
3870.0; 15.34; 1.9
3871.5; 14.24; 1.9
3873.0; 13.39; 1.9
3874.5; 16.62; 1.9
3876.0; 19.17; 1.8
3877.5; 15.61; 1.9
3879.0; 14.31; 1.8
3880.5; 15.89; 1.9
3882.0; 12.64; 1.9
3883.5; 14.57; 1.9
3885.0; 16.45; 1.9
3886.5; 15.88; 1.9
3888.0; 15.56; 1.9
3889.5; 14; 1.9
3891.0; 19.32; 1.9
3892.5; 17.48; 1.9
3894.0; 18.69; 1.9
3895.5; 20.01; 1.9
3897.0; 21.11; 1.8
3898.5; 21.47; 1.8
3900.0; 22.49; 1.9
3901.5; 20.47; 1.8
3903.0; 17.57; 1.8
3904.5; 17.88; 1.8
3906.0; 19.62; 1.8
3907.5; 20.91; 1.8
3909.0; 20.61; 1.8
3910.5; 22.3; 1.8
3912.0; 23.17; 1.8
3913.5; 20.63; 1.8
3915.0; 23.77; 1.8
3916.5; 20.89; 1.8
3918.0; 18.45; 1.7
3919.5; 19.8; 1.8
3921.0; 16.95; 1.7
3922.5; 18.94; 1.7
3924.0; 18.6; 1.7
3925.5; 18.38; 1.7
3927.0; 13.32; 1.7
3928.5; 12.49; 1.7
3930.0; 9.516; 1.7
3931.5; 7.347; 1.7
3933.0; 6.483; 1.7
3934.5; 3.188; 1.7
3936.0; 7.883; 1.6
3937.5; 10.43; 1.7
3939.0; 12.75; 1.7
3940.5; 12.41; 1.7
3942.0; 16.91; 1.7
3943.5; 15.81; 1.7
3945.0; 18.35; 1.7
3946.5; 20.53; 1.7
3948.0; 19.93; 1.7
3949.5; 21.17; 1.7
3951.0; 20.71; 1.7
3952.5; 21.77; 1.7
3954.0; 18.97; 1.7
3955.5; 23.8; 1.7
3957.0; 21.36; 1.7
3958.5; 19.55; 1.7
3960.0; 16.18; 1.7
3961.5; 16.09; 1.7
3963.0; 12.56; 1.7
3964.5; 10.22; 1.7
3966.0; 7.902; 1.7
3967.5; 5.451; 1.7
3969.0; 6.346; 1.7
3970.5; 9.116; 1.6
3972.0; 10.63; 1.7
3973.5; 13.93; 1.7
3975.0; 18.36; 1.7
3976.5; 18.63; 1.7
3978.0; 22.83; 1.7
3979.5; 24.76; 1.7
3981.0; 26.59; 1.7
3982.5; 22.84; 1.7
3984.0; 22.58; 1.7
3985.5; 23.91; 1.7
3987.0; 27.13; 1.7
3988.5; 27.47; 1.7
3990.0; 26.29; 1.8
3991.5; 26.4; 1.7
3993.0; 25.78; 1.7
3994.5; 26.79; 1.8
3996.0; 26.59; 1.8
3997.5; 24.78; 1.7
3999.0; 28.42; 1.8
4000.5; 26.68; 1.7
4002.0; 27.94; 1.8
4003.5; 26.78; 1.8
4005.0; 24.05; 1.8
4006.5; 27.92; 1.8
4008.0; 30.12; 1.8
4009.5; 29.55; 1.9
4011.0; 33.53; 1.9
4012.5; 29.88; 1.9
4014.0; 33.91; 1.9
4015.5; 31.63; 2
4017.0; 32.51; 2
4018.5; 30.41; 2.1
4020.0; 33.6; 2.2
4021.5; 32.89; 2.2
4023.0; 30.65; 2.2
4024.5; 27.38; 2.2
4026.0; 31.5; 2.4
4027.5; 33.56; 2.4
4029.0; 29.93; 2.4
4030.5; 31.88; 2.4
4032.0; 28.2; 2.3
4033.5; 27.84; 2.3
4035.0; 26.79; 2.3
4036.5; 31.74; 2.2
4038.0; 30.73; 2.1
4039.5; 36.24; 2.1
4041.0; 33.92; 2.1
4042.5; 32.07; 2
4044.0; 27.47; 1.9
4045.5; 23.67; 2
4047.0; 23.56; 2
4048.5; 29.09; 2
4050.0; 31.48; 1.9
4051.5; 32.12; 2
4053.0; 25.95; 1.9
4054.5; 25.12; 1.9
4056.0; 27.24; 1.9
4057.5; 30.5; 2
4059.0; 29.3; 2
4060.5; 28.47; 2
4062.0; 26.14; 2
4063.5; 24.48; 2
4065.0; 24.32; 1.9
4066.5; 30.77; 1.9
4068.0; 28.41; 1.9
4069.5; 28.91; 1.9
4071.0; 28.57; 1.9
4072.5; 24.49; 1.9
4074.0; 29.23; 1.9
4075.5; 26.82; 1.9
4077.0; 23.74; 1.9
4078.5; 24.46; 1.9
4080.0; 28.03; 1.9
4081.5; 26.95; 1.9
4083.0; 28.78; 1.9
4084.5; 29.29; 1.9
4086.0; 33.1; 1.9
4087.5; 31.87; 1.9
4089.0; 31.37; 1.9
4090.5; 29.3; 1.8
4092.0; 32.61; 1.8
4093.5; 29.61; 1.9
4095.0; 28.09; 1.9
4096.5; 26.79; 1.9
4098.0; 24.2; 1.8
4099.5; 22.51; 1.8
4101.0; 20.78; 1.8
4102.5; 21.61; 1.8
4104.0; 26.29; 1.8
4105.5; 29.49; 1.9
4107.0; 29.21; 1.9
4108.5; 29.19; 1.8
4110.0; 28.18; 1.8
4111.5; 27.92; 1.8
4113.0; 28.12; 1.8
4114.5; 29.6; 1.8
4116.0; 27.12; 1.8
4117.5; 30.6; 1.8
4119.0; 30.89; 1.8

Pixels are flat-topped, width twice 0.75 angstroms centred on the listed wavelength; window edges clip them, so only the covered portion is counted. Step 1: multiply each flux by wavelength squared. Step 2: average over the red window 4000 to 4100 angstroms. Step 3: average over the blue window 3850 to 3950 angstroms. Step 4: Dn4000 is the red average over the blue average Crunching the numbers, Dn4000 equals 1.9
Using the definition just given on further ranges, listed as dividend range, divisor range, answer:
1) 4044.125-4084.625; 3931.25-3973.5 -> 2.05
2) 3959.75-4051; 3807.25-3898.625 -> 1.82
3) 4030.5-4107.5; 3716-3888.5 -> 2.07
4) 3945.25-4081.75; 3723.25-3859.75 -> 1.82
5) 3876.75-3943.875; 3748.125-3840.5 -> 1.12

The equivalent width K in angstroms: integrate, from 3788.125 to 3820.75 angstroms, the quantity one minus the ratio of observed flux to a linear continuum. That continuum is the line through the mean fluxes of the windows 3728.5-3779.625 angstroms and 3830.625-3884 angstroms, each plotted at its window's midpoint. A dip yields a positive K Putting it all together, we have -3.4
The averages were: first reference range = 15.8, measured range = 16.7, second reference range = 14.5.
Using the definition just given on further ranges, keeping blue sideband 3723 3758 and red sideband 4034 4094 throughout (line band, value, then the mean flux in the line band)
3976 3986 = 0.80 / 23.3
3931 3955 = 9.07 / 14.8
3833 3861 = 8.39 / 13.9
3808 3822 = 1.62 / 16.4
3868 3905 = 7.83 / 16.9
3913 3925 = 1.61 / 19.7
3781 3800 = 0.55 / 17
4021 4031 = -1.45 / 31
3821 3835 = 5.07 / 12.2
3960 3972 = 7.06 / 10.1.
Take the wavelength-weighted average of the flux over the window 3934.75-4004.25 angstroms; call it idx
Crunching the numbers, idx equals 19.3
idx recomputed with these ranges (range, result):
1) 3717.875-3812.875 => 16.5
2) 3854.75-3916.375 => 17.4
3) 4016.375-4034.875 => 30.7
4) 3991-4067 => 29.1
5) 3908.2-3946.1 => 15.6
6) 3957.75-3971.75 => 11.5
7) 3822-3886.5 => 14.2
